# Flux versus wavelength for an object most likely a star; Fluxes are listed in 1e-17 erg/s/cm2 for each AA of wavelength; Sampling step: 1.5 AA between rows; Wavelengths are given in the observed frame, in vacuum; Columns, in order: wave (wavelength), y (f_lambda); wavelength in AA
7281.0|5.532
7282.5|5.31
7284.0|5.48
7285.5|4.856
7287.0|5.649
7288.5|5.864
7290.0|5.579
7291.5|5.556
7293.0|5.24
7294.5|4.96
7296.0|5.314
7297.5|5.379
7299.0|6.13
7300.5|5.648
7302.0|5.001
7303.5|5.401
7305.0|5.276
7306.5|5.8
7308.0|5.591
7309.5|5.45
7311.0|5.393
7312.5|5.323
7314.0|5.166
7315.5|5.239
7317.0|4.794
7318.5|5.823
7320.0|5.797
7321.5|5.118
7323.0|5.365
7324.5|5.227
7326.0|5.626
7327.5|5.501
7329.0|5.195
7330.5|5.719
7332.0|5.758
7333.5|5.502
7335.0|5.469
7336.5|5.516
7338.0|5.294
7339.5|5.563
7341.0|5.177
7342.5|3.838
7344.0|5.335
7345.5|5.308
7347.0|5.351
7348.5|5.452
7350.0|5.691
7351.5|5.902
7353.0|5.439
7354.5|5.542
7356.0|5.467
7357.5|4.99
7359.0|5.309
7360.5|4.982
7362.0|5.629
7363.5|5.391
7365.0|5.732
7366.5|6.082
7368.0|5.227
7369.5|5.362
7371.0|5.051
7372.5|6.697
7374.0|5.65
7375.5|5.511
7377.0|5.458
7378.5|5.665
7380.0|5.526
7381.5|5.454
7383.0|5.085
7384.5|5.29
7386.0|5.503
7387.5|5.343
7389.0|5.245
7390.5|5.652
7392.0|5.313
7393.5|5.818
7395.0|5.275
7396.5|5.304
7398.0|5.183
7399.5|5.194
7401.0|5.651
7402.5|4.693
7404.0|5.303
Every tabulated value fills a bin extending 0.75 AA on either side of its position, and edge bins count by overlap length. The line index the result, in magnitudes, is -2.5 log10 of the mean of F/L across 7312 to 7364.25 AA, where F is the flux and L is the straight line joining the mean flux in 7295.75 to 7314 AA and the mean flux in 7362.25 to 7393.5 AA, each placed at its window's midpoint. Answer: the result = 0.03 mag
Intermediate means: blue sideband 5.47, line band 5.37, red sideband 5.52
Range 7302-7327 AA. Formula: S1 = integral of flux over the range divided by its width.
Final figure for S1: 5.39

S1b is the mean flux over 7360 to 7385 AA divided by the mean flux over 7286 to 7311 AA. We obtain 1.0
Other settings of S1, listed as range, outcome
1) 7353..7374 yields 5.5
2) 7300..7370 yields 5.4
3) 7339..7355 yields 5.32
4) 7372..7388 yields 5.55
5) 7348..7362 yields 5.43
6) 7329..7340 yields 5.52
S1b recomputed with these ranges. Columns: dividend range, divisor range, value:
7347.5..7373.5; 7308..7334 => 1.02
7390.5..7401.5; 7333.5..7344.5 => 1.04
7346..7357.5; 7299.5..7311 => 1.01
